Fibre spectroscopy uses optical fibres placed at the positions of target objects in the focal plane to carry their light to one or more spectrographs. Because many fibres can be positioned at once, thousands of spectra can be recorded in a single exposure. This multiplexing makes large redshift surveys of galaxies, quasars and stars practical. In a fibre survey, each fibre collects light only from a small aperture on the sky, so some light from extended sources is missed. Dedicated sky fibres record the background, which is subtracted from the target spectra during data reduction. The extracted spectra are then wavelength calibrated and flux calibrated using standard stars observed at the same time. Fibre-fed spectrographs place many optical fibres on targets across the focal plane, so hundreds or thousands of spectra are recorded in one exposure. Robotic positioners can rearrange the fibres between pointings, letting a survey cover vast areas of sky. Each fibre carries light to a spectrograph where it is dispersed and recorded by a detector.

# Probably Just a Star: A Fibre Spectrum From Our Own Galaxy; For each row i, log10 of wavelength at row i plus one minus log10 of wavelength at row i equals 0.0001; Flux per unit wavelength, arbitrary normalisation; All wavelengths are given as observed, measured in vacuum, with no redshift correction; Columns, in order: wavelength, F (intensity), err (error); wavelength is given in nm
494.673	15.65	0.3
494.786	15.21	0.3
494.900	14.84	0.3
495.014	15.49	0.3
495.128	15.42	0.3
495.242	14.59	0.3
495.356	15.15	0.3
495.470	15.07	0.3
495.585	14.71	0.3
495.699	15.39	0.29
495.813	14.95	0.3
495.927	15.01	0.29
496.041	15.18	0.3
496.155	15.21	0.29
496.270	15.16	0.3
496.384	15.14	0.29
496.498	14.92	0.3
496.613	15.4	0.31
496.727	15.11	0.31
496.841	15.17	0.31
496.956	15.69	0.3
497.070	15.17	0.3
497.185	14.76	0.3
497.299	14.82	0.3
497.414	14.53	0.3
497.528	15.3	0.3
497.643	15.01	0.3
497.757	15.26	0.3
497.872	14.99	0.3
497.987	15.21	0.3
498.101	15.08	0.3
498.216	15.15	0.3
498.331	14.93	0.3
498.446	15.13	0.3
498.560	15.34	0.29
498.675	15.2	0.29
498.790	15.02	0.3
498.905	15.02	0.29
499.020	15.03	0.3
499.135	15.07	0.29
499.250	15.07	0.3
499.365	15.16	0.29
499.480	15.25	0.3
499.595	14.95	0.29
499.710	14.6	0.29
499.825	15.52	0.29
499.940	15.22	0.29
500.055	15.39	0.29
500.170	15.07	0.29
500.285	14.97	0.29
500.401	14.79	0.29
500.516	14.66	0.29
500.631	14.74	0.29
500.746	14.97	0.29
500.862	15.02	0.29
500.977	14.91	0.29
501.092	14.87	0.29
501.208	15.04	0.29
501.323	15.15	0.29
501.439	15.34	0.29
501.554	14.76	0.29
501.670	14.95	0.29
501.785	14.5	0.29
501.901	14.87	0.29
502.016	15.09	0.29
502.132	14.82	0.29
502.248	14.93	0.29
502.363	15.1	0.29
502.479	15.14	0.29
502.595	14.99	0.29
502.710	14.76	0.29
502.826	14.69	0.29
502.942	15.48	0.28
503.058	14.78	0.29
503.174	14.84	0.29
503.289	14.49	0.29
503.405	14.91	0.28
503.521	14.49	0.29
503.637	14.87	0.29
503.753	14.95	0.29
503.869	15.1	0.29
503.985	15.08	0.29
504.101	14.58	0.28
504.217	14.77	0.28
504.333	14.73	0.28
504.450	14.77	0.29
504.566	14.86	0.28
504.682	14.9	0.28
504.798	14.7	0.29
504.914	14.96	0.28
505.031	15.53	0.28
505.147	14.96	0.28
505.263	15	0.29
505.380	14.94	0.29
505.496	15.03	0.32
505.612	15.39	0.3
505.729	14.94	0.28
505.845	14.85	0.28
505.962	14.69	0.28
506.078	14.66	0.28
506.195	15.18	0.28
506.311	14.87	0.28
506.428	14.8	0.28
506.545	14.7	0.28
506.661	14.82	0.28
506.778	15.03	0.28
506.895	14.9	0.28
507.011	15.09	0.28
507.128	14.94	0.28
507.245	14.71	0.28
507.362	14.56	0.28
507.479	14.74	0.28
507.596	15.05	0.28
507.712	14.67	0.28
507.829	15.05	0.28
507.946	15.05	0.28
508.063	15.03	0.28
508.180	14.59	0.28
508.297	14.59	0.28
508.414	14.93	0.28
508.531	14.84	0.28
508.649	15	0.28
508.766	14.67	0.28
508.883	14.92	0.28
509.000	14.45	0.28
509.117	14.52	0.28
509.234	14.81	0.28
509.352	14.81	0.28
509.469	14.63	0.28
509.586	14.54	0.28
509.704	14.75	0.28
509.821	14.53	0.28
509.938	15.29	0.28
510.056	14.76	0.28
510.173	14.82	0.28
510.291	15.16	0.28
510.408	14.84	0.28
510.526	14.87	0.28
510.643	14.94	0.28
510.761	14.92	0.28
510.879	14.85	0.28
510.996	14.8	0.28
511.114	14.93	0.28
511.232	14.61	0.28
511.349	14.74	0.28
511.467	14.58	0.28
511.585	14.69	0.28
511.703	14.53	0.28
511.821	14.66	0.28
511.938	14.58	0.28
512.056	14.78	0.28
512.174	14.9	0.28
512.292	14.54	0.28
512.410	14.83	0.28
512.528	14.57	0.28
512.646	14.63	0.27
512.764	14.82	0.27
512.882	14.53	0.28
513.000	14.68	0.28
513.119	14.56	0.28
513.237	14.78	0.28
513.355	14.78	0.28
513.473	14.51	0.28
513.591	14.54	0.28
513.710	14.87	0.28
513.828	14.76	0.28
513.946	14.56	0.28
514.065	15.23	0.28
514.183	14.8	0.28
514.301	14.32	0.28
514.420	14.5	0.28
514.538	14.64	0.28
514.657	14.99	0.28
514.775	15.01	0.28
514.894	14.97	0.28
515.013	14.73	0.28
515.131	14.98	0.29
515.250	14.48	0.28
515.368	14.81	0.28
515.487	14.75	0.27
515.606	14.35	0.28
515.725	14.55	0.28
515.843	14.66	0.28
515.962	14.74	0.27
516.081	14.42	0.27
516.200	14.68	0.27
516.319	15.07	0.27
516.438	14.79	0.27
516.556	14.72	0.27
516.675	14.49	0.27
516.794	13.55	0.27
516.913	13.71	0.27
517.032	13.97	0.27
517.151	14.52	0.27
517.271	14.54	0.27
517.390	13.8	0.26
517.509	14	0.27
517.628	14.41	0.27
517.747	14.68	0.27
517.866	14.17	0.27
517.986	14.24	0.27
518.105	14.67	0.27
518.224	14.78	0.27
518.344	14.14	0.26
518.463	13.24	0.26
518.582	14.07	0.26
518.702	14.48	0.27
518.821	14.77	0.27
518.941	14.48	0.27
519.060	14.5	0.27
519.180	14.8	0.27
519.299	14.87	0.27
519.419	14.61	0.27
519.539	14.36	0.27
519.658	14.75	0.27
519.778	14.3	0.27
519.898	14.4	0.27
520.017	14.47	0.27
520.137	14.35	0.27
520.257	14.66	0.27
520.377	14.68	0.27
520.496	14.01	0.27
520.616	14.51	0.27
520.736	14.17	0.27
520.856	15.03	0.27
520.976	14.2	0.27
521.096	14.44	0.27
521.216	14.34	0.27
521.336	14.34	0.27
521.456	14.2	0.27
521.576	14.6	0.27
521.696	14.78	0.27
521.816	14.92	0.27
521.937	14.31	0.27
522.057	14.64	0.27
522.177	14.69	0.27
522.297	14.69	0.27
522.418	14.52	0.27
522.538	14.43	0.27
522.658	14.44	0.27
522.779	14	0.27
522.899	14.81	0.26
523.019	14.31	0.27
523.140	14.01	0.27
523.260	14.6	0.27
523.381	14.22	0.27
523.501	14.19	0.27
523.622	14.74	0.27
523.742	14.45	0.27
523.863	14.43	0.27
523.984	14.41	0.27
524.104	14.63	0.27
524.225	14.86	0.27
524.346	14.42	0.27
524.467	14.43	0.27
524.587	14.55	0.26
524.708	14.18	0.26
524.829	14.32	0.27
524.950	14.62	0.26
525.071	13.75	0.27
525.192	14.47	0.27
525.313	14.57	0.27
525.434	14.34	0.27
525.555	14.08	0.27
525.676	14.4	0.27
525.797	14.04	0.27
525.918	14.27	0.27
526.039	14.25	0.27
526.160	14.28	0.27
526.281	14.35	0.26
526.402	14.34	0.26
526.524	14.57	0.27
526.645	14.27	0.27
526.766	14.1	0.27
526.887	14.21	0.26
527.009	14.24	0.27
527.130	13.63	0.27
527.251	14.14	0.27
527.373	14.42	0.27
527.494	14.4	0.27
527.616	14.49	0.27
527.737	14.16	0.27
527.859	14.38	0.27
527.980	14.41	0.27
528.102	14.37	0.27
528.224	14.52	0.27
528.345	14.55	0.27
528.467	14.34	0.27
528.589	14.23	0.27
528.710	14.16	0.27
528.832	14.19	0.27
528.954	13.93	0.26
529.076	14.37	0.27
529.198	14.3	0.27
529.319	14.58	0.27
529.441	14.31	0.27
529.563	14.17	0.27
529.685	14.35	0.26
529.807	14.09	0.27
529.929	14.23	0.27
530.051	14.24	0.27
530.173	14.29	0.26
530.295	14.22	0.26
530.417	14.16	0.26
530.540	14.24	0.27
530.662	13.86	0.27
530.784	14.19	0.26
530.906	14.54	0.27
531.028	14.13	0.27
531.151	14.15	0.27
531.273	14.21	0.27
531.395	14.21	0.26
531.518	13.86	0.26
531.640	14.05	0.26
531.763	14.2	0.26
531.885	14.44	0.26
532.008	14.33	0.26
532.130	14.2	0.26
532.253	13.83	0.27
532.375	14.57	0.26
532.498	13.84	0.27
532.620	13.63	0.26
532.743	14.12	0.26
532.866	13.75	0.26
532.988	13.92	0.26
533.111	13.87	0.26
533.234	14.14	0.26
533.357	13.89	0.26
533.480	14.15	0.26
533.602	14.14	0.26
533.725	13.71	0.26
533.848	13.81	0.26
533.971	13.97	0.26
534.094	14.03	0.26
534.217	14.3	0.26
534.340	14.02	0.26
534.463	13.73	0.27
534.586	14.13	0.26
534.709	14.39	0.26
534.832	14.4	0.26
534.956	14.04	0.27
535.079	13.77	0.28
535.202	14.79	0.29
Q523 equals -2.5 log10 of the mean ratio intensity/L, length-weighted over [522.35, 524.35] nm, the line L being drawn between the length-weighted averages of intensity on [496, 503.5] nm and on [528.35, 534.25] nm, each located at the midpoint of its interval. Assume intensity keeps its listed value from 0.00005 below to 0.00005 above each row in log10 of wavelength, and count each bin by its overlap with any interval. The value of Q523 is -0.01 mag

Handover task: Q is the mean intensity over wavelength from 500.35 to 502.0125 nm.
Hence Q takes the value 14.9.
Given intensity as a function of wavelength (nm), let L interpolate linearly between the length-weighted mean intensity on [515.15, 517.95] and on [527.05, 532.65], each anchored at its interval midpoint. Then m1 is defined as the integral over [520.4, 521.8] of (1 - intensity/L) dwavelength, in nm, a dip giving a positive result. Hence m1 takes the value -0.01 nm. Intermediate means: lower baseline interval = 14.4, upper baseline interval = 14.2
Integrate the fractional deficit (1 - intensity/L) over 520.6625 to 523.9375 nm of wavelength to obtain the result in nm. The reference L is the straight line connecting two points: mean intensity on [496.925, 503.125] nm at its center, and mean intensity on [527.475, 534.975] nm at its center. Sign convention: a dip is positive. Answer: -0.01 nm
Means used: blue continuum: 15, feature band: 14.5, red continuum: 14.2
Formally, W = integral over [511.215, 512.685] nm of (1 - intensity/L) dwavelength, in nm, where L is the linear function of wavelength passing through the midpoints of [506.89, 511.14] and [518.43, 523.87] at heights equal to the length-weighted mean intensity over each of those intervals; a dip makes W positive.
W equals 0.01 nm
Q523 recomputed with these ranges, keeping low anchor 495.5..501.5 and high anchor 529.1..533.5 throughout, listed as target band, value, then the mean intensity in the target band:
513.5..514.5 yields 0.00 mag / 14.7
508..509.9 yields 0.00 mag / 14.7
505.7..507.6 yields 0.00 mag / 14.8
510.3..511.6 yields -0.01 mag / 14.8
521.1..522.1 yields -0.01 mag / 14.5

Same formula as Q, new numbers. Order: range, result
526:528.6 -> 14.3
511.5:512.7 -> 14.7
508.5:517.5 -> 14.7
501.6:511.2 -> 14.9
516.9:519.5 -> 14.3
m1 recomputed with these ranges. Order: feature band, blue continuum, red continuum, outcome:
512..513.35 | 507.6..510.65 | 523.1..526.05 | 0.00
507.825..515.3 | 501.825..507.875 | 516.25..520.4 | -0.05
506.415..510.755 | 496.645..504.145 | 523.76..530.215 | -0.01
